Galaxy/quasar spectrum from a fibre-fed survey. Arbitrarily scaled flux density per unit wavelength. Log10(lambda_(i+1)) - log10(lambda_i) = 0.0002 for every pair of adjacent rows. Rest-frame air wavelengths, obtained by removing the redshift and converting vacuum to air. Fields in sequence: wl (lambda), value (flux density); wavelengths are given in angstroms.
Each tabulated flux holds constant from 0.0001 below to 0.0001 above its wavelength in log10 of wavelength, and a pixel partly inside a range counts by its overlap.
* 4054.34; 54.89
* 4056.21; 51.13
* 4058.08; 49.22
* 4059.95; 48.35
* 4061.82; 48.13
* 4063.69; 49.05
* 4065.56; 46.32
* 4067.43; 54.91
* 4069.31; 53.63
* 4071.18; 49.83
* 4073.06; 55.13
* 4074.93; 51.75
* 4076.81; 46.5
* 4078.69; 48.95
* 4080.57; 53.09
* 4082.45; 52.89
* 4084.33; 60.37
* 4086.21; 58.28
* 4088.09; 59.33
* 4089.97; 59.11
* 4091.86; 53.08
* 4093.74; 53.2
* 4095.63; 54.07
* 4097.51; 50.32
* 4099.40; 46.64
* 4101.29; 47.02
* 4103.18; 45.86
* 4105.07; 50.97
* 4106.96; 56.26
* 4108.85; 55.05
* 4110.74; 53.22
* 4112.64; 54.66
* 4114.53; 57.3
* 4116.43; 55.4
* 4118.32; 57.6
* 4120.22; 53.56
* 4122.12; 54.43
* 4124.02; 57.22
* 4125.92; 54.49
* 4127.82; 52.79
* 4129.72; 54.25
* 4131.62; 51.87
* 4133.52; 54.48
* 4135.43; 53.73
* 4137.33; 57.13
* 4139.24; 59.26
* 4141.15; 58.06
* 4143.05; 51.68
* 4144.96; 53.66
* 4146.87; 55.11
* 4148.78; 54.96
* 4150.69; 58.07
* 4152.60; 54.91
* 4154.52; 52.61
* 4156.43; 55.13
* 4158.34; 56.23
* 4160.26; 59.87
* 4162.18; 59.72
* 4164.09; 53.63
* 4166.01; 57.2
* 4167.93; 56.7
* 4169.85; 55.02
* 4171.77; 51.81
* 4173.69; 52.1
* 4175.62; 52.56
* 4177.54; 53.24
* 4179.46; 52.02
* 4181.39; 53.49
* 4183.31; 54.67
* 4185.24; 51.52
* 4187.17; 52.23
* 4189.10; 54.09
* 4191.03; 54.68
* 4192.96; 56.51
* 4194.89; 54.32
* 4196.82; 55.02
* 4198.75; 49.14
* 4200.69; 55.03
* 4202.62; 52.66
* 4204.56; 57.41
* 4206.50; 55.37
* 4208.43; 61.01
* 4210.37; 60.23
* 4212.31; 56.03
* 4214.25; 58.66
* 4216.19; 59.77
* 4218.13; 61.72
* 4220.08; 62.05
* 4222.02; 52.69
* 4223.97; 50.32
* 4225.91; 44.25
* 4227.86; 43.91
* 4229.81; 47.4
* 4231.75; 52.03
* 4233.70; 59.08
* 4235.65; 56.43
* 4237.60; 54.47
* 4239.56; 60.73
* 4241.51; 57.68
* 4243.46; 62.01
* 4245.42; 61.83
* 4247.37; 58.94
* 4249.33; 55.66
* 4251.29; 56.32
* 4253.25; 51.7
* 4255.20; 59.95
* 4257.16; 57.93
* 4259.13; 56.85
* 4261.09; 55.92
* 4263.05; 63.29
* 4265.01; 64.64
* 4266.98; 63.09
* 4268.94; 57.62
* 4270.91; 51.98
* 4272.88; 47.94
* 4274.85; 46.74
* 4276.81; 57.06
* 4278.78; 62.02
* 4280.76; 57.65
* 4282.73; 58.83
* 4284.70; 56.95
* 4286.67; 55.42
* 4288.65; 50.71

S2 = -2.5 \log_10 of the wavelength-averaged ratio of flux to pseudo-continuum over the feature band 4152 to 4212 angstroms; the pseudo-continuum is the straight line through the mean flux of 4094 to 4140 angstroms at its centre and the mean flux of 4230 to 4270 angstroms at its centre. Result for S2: 0.02 mag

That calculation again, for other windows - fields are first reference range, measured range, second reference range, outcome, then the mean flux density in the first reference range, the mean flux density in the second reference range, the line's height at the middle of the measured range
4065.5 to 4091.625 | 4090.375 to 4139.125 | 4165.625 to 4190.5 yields 0.00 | 53.8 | 53.5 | 53.7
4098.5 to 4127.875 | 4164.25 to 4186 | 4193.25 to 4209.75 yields 0.02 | 53.3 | 55.2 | 54.6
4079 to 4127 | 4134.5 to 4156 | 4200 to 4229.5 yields -0.02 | 54.1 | 55.2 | 54.5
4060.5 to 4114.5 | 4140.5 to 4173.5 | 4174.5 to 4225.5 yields -0.03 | 52.5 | 55.1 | 54.1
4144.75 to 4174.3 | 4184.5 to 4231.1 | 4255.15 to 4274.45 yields 0.04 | 55.5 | 57.5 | 56.4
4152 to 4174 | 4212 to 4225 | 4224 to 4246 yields -0.05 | 55.5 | 54.2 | 54.5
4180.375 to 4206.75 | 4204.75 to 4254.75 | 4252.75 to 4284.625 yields -0.01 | 54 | 57.2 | 55.5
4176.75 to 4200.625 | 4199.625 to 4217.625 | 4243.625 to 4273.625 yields -0.05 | 53.5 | 57.8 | 54.7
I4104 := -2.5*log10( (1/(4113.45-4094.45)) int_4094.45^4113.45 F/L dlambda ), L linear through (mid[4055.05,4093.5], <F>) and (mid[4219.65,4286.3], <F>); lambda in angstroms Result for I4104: 0.03 mag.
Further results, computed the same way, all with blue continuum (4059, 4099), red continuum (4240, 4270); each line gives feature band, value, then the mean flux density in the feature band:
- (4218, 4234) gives 0.12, 51.8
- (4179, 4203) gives 0.06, 53.5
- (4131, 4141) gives -0.02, 55.6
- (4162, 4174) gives 0.01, 55.1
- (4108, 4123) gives -0.02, 55.1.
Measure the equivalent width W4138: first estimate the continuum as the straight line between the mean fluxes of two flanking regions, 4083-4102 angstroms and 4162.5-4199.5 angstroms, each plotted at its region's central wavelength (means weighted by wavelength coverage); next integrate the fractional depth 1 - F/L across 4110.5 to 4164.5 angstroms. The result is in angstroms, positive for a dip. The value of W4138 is -1.4 angstroms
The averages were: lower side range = 54.2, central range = 55.4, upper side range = 53.8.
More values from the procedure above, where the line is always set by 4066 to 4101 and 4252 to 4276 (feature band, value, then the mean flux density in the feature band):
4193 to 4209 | 0.1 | 55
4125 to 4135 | 0.1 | 53.6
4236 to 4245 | -0.4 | 58.7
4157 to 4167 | -0.5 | 57.2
